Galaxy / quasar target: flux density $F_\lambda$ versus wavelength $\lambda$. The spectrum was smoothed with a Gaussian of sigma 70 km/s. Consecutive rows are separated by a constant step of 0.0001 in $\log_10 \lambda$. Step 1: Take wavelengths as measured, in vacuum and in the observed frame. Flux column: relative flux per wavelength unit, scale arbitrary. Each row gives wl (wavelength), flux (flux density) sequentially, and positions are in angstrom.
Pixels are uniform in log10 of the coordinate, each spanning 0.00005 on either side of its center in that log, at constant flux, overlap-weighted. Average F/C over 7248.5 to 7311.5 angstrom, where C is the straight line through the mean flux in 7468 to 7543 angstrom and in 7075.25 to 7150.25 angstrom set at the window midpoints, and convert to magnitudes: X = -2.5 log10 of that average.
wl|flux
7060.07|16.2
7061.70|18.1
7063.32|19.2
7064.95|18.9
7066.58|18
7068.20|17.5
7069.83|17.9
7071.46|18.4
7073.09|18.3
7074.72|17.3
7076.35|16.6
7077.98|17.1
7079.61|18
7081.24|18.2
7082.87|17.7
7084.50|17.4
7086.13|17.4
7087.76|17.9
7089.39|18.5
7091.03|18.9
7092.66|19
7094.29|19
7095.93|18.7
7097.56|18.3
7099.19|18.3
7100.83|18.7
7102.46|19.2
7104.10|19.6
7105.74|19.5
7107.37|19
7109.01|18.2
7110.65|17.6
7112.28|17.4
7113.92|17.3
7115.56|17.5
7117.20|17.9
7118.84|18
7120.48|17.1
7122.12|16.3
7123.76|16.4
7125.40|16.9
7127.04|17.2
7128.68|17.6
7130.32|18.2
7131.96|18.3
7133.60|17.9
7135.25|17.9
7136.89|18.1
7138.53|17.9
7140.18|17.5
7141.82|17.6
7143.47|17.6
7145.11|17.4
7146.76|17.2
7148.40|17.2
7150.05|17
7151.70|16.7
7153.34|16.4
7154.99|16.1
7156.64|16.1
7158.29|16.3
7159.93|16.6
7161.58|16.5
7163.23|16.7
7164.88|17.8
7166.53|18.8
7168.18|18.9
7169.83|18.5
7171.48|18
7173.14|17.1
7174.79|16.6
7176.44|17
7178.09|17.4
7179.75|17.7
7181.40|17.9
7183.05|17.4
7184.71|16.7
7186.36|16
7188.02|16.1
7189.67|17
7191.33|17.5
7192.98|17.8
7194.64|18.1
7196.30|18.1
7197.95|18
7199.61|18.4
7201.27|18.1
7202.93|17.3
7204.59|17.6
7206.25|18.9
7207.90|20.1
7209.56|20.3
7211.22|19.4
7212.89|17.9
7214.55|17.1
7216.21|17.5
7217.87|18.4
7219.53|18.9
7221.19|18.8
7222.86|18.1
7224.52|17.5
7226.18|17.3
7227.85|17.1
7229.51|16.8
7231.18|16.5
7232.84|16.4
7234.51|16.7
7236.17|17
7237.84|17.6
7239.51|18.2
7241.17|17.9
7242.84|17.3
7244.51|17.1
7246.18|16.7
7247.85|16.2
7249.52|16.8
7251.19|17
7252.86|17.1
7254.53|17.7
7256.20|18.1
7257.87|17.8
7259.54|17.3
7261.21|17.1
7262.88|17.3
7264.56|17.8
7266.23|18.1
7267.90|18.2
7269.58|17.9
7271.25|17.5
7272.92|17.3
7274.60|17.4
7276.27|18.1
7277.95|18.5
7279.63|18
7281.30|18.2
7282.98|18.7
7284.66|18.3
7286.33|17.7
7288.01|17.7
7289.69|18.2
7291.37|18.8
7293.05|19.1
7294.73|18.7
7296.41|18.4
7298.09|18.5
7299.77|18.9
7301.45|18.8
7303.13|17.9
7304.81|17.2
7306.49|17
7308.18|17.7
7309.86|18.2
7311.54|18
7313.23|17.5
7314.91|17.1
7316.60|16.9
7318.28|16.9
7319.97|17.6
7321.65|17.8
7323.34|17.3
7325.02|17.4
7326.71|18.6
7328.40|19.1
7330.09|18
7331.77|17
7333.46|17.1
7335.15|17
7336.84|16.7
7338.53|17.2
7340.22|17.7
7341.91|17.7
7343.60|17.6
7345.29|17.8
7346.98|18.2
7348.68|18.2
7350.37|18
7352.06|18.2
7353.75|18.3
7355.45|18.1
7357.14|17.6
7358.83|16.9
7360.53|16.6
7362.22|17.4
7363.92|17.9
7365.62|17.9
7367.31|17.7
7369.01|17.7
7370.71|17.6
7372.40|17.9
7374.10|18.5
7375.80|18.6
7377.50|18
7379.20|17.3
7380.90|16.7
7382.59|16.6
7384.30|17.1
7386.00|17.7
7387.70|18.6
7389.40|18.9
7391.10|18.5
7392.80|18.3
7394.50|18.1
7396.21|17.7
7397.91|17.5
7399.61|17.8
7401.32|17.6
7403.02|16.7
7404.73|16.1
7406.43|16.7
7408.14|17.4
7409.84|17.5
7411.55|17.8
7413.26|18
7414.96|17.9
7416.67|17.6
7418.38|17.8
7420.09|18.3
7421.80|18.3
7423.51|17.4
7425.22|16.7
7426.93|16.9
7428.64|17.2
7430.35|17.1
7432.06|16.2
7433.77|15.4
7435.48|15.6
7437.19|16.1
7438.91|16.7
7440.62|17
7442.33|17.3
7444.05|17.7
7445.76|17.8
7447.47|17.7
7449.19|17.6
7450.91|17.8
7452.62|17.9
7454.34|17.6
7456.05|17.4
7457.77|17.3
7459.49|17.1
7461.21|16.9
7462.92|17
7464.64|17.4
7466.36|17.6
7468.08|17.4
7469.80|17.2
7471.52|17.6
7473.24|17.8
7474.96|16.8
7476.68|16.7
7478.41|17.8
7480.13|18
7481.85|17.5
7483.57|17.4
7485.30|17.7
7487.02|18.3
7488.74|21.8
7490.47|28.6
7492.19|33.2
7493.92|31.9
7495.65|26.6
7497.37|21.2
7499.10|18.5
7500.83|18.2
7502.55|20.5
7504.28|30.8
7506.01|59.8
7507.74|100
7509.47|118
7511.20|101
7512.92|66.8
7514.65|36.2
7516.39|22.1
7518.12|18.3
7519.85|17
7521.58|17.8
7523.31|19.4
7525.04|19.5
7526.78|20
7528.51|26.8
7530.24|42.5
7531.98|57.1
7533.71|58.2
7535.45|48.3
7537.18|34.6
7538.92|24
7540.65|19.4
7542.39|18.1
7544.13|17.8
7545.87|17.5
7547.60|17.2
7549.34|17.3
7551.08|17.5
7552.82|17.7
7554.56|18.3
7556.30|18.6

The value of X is 0.32 mag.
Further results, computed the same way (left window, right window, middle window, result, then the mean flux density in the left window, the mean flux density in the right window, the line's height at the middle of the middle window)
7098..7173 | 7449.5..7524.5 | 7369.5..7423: 0.391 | 17.6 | 28.1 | 25.4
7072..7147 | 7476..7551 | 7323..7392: 0.443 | 17.9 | 32.2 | 26.7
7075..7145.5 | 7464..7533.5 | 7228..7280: 0.297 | 17.9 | 31.3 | 22.9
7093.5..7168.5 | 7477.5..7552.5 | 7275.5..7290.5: 0.276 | 17.7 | 32.2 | 23.4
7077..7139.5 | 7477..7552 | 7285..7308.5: 0.327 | 18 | 32.2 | 24.6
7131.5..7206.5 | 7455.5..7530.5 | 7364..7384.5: 0.360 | 17.4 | 28.8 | 24.6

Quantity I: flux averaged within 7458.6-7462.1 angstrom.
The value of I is 17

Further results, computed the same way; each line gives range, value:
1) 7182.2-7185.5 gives 17.1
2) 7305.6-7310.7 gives 17.6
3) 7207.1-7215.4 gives 18.9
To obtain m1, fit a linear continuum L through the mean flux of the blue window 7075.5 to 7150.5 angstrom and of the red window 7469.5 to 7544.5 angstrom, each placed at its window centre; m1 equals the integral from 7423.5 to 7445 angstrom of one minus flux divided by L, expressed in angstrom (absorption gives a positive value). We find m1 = 9.35 angstrom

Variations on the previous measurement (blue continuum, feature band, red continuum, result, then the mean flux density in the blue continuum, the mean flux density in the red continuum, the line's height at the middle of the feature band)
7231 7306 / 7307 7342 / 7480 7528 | 6.7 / 17.7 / 34.3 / 21.7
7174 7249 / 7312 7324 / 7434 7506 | 0.7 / 17.6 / 19.7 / 18.5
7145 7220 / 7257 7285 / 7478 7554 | 4.7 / 17.6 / 32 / 21.4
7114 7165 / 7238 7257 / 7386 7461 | 0.0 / 17.2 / 17.4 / 17.3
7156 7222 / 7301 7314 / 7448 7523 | 2.4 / 17.7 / 28.1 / 21.9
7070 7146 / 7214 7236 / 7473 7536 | 5.1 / 17.9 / 34.1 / 22.7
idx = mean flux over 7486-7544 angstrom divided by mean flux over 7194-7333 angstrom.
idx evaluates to 2.05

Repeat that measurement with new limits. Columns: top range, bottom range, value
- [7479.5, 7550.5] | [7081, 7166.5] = 1.87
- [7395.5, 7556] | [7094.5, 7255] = 1.38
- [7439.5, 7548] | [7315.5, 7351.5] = 1.57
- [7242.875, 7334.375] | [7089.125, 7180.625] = 1.00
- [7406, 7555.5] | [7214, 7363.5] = 1.40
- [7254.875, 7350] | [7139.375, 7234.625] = 1.02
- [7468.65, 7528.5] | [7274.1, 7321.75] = 1.73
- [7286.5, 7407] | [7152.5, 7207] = 1.02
